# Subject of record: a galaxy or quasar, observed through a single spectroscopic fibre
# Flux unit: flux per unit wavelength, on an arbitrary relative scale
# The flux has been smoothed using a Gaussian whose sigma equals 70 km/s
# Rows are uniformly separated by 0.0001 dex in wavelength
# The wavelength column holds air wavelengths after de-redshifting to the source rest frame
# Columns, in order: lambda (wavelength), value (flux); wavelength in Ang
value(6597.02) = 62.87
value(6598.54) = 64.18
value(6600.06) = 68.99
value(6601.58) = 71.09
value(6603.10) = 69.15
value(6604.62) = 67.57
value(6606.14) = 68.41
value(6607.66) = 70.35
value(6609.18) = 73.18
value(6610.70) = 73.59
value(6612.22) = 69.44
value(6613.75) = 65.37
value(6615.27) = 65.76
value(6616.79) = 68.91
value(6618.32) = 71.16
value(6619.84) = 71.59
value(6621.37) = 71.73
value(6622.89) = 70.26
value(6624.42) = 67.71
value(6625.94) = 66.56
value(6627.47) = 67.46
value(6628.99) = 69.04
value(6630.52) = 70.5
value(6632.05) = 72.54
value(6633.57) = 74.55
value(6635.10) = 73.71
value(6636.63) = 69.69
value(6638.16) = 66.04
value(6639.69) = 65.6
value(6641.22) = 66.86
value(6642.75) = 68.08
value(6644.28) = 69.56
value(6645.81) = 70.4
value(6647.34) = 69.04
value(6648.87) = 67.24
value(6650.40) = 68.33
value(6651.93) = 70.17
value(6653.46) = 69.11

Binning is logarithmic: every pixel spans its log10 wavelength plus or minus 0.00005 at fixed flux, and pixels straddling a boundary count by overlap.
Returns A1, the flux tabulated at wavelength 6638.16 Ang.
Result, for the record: 66.04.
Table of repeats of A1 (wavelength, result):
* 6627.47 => 67.46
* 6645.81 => 70.4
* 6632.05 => 72.54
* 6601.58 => 71.09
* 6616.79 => 68.91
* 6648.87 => 67.24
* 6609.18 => 73.18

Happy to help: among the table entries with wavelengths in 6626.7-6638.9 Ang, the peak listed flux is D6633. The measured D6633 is 74.55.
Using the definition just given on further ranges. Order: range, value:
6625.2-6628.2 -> 67.46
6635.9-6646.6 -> 70.4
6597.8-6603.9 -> 71.09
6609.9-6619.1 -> 73.59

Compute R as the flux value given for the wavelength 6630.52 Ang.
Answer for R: 70.5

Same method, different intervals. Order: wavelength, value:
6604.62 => 67.57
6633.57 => 74.55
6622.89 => 70.26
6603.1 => 69.15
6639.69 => 65.6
